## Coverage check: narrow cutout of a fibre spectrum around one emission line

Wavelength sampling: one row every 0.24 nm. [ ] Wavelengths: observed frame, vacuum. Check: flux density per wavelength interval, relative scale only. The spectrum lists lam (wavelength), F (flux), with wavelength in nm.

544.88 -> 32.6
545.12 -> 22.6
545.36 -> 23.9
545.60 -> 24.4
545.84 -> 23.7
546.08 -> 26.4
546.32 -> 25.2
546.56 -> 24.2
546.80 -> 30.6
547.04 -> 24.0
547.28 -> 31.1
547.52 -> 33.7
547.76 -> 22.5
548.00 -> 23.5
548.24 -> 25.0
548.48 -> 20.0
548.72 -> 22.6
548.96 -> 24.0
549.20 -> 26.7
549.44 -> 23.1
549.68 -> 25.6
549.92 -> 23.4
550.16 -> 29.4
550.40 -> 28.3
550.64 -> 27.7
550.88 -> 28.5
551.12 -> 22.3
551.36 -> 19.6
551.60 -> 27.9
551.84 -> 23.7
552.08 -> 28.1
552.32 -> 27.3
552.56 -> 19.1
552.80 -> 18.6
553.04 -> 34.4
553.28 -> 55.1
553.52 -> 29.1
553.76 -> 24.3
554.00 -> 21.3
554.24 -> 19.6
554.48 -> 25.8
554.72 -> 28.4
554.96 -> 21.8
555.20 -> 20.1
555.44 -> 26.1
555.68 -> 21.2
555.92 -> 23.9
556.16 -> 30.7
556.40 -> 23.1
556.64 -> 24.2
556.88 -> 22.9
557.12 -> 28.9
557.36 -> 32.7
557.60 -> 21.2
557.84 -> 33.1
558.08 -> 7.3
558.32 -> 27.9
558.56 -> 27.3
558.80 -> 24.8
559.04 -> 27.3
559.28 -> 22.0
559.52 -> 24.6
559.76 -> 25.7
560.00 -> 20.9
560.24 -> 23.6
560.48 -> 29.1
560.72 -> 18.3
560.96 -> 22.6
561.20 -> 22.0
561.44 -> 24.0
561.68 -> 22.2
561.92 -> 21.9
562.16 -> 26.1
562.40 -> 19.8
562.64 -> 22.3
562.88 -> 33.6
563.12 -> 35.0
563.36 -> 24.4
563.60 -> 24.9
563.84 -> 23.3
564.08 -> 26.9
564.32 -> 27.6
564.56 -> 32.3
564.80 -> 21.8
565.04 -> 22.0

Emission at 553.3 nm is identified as H-beta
